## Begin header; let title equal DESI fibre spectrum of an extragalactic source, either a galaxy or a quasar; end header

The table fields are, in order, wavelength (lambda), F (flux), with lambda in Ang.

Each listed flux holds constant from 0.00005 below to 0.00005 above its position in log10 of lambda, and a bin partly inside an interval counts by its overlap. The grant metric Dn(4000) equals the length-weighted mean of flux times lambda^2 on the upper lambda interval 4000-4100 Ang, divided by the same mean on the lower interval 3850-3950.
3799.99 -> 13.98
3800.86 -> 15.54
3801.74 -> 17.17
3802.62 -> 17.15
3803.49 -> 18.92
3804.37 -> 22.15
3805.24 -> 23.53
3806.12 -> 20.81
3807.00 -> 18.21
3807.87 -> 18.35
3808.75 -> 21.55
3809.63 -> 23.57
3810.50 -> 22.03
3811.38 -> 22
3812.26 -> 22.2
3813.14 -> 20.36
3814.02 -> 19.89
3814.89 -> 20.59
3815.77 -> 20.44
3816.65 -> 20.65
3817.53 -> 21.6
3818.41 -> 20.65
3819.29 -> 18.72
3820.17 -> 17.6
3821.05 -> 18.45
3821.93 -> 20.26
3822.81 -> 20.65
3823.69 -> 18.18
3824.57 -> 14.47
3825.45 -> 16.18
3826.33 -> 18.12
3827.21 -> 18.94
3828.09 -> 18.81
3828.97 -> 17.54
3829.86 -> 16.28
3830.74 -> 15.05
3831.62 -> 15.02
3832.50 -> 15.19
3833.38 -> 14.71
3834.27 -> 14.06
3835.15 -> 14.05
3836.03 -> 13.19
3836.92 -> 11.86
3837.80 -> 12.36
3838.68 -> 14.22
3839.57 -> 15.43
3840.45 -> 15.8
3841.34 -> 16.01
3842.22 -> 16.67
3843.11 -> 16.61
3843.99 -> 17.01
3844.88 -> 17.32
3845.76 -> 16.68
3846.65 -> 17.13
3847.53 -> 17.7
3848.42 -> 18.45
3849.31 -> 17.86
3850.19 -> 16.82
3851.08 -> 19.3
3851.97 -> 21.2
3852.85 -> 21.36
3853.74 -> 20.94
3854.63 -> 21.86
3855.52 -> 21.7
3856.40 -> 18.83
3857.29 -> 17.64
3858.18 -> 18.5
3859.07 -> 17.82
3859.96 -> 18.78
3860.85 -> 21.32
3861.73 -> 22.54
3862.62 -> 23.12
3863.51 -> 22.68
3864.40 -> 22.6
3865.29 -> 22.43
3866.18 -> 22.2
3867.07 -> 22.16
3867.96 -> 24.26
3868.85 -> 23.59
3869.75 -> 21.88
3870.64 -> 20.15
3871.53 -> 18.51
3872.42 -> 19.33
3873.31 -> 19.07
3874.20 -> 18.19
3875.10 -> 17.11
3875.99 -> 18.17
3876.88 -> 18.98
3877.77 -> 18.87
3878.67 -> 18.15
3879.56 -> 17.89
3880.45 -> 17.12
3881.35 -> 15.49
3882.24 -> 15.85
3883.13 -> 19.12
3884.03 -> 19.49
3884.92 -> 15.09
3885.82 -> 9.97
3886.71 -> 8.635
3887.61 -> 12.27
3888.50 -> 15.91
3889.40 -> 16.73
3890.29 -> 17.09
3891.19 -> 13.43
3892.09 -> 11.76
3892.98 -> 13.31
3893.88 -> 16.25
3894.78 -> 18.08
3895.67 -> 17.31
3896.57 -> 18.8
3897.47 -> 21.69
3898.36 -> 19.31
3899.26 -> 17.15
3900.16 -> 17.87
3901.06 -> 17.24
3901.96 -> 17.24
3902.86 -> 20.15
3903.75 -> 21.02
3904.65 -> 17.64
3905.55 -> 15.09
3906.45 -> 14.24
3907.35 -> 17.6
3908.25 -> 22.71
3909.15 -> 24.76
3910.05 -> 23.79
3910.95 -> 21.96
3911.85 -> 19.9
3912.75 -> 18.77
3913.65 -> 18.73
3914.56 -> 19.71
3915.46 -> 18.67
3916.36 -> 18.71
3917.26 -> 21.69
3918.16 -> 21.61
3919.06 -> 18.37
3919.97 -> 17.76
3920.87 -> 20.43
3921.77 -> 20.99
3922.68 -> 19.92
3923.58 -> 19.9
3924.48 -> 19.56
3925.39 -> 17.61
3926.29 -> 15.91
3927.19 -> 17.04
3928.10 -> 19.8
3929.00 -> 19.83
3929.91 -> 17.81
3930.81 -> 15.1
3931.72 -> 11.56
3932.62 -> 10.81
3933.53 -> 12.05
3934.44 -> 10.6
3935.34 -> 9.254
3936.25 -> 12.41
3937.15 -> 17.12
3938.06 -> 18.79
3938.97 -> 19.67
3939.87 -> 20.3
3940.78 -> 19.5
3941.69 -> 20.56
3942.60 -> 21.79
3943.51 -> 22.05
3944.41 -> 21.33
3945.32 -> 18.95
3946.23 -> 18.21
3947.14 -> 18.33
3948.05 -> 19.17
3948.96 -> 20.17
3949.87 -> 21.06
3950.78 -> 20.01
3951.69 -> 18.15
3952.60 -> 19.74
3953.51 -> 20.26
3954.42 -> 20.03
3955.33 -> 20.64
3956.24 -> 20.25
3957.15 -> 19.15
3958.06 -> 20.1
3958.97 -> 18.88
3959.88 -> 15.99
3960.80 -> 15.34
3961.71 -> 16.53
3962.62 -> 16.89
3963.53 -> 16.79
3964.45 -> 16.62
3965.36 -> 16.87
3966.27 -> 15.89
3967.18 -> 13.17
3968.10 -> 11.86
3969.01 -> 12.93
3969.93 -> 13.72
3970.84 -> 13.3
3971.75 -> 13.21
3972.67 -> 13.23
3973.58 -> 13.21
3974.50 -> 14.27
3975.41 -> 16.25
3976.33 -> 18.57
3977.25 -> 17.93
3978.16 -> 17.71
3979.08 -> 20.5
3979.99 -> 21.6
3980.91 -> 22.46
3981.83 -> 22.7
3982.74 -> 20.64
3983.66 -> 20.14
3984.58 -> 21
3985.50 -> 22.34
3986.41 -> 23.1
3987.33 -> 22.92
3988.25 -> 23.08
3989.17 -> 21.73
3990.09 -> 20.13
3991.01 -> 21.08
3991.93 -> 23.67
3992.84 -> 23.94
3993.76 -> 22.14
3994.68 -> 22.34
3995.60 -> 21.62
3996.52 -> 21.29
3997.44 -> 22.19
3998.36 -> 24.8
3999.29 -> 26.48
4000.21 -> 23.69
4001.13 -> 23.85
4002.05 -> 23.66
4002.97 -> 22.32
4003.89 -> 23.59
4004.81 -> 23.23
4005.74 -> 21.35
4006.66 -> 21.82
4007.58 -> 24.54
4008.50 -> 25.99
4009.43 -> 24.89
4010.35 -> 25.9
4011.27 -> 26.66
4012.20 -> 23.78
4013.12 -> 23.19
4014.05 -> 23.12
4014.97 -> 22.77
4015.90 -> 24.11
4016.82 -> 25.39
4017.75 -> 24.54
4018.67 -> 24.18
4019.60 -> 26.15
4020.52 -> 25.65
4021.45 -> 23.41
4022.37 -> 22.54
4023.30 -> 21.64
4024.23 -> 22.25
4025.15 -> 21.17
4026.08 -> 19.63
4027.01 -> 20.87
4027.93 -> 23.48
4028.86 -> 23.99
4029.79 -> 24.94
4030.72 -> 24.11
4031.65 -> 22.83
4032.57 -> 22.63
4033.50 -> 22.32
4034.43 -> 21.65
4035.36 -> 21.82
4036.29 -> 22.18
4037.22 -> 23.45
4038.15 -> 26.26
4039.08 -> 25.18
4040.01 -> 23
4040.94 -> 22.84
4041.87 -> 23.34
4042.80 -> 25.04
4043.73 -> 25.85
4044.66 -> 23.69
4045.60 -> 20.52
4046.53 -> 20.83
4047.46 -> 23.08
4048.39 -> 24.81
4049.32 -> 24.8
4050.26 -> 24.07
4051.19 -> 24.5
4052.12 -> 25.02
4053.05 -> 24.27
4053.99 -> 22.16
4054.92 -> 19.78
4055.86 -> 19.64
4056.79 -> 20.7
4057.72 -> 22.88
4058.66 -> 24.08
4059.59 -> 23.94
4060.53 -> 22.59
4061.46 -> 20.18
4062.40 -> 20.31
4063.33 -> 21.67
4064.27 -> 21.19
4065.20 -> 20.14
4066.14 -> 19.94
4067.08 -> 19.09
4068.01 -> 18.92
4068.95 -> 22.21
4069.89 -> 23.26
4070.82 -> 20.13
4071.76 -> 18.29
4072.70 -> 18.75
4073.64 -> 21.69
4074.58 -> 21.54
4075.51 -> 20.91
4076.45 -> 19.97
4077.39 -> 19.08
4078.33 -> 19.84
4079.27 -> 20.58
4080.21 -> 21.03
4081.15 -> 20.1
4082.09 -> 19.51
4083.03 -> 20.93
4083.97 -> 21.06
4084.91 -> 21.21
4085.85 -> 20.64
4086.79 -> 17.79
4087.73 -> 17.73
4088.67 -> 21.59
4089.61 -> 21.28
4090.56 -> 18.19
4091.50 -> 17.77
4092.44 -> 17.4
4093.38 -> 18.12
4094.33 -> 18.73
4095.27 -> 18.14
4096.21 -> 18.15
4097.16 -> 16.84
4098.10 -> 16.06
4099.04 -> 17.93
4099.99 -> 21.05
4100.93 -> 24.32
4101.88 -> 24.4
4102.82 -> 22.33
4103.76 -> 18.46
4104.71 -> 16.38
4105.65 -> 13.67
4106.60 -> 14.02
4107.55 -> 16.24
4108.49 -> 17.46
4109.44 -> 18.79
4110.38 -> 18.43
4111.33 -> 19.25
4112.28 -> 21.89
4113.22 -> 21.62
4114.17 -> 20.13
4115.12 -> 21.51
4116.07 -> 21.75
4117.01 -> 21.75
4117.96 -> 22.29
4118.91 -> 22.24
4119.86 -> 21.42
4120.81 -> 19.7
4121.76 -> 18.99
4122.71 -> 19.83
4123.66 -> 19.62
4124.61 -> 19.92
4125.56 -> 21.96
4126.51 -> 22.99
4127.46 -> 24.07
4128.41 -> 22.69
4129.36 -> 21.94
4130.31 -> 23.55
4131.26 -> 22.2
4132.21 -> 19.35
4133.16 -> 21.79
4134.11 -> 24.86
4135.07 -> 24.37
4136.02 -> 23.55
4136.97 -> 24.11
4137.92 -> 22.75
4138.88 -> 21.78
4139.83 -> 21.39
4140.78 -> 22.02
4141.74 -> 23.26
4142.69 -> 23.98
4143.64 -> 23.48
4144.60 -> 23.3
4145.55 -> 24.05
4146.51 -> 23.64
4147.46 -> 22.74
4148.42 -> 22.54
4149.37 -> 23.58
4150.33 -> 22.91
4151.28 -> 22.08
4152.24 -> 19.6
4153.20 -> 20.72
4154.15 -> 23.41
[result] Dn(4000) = 1.3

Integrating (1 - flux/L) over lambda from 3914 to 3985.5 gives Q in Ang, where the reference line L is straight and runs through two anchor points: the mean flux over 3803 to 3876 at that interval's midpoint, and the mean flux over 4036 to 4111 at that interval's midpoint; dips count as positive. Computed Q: 6.9 Ang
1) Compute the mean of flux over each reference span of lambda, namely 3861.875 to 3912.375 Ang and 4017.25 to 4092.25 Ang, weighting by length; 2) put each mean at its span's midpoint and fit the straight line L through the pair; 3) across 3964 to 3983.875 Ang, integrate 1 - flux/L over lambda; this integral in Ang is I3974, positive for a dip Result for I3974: 3.5 Ang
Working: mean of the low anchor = 18.4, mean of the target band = 16.6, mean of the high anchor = 21.9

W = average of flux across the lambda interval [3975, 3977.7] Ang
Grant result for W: 17.5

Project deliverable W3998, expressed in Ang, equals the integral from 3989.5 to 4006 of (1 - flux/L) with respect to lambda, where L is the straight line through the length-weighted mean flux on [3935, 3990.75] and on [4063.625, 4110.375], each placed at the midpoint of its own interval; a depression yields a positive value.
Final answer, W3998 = -3.7 Ang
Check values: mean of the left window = 18.4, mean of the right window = 19.4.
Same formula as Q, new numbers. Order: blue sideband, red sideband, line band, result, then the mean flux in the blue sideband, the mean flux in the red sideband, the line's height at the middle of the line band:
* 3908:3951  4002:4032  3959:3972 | 3.5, 18.6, 23.6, 20.6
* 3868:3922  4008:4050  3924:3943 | 3.1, 18.1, 23.6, 19.7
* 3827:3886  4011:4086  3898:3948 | 3.2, 18.2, 22.3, 19.6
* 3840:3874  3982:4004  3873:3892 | 3.8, 19.7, 22.6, 20.2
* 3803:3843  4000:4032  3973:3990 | 2.0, 18.1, 23.6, 22.6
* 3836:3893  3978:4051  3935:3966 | 3.5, 18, 23.1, 20.9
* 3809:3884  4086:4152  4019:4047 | -4.2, 18.7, 20.8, 20.1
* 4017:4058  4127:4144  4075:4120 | 6.6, 23.1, 22.8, 23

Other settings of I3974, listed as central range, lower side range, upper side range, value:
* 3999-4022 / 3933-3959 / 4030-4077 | -3.7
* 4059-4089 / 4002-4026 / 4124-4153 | 3.5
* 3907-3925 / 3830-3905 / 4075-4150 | -1.9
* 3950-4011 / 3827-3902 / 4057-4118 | -3.4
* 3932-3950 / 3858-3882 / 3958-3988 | 0.7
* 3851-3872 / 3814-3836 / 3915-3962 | -3.7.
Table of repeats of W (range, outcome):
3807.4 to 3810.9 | 21.4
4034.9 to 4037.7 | 22.5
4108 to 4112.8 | 19.2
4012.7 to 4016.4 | 23.3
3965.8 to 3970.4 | 13.5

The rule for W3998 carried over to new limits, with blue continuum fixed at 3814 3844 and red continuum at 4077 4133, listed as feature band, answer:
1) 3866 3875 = -1.7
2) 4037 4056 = -4.1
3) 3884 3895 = 2.1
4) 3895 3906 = -0.4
